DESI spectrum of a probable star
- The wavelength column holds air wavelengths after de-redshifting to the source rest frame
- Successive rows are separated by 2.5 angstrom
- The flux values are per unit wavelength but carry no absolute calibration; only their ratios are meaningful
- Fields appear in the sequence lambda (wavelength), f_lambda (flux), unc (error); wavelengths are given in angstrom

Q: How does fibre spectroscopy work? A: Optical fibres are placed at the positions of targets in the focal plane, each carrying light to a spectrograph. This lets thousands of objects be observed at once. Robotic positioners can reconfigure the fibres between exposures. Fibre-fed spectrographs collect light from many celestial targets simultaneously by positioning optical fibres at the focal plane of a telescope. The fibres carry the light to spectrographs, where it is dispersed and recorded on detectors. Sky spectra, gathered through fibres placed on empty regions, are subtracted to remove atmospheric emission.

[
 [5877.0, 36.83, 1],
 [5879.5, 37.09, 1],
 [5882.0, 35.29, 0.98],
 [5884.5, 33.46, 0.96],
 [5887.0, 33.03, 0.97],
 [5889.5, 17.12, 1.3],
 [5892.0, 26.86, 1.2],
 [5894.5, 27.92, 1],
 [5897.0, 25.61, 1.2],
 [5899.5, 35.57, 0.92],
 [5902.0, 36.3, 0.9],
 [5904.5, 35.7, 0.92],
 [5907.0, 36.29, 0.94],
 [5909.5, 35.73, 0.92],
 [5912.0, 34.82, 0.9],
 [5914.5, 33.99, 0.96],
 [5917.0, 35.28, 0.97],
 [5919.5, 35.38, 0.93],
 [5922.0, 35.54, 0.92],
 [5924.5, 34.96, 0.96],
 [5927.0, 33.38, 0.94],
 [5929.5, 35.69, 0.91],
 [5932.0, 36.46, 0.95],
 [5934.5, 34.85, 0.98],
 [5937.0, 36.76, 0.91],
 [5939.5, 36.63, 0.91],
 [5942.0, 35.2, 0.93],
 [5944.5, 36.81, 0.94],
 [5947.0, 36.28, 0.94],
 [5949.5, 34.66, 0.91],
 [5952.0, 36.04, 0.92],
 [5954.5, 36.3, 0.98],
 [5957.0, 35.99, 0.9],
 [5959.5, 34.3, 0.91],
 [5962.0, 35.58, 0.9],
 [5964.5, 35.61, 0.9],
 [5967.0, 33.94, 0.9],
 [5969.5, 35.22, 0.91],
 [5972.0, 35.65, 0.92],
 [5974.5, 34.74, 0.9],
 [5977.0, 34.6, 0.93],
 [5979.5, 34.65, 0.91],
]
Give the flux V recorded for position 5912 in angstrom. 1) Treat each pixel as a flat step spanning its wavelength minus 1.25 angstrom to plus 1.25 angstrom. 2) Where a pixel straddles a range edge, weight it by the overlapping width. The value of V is 34.82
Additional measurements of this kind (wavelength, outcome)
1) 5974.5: 34.74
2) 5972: 35.65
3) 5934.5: 34.85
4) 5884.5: 33.46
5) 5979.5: 34.65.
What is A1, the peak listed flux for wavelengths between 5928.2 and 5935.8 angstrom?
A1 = 36.46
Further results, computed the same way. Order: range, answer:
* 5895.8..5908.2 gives 36.3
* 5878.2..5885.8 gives 37.09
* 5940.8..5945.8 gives 36.81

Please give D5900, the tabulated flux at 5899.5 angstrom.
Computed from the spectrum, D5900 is 35.57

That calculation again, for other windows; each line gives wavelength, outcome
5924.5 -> 34.96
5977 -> 34.6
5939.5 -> 36.63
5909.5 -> 35.73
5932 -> 36.46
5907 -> 36.29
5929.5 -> 35.69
